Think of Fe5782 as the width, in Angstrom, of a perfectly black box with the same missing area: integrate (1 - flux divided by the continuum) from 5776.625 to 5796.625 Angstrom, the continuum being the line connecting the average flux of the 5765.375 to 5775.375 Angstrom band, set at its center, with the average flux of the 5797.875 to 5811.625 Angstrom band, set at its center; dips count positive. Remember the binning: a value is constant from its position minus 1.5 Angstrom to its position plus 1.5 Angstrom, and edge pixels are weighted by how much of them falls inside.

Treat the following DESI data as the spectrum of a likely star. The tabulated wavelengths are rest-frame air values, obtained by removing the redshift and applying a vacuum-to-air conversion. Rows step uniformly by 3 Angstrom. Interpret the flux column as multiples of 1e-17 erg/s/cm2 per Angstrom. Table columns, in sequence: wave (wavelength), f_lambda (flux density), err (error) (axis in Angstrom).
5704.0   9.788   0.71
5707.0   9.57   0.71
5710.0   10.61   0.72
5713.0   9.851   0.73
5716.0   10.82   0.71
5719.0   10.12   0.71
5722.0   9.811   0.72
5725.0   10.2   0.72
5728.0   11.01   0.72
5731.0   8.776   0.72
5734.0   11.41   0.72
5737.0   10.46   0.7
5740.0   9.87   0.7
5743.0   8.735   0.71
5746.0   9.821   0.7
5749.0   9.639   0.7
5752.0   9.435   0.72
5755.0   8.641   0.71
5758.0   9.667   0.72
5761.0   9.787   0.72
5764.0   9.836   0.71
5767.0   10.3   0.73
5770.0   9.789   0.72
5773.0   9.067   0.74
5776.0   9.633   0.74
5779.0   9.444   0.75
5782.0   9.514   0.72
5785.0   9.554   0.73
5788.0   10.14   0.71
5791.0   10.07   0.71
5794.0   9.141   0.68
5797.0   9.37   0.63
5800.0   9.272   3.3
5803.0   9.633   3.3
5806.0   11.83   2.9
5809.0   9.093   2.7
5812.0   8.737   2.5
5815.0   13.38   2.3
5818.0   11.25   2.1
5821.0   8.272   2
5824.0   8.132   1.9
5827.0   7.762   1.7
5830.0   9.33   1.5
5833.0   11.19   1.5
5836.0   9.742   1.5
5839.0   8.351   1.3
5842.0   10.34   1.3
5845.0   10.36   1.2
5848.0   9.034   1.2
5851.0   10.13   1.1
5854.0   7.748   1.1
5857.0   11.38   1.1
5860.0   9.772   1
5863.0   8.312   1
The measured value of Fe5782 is 0.3 Angstrom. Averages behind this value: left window 9.71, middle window 9.63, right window 9.83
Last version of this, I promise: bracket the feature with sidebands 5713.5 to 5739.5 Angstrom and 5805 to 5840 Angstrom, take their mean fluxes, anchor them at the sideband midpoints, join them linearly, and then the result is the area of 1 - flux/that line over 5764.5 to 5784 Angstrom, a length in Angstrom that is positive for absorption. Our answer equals 0.8 Angstrom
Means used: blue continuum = 10.3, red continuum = 9.75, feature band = 9.63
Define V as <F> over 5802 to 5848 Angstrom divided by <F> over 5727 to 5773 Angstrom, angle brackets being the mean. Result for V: 1.0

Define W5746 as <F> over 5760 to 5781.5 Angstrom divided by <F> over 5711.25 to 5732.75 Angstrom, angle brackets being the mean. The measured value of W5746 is 0.96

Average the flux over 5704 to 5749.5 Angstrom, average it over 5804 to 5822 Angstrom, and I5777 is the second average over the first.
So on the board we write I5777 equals 1.04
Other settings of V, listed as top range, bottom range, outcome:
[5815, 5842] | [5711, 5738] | 0.93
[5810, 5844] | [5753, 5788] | 1.01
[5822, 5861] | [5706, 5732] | 0.94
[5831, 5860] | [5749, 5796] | 1.02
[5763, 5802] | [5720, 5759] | 0.98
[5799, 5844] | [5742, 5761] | 1.04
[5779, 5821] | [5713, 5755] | 1.00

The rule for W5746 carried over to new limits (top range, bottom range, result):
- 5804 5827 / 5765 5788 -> 1.03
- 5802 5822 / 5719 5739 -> 1.01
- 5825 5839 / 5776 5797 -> 0.97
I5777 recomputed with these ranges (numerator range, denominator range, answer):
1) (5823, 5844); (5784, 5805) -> 0.97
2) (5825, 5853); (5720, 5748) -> 0.95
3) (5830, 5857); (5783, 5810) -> 0.99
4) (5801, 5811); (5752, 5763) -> 1.07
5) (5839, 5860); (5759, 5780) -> 1.00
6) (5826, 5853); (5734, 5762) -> 0.99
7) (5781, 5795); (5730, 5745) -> 0.98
